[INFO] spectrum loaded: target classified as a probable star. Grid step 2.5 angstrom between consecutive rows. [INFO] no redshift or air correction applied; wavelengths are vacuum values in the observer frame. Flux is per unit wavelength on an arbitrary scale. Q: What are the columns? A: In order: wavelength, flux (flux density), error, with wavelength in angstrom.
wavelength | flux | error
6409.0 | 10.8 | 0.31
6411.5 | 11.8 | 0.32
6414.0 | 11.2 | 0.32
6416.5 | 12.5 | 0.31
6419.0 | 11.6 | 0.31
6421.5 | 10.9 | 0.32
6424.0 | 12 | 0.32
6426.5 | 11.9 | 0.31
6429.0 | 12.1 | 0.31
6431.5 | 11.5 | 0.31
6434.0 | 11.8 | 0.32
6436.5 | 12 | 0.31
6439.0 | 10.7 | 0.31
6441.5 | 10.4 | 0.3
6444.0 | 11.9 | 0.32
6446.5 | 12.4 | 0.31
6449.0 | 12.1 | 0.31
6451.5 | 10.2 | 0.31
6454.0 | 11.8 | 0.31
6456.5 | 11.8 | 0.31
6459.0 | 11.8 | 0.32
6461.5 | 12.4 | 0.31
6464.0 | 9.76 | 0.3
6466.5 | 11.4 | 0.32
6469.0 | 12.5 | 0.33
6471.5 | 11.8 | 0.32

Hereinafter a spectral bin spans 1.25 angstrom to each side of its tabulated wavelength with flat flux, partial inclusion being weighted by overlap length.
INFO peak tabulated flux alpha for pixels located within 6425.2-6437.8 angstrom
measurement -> 12.1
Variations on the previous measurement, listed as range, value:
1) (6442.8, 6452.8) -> 12.4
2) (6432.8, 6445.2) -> 12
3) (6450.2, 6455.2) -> 11.8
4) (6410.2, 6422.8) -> 12.5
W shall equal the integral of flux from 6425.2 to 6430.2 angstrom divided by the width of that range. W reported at 12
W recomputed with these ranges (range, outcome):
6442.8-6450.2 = 12.1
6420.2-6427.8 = 11.6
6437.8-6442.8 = 10.6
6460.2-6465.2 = 11.1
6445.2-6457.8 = 11.7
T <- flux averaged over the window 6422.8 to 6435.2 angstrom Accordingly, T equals 11.9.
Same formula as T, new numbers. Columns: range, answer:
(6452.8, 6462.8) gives 11.9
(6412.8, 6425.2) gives 11.6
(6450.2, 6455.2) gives 11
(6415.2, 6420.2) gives 12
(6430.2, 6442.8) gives 11.3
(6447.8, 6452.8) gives 11.1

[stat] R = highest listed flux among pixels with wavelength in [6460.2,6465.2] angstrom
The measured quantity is 12.4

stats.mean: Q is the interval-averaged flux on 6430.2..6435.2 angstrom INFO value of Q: 11.7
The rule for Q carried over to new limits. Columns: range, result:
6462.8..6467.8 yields 10.6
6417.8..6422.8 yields 11.3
